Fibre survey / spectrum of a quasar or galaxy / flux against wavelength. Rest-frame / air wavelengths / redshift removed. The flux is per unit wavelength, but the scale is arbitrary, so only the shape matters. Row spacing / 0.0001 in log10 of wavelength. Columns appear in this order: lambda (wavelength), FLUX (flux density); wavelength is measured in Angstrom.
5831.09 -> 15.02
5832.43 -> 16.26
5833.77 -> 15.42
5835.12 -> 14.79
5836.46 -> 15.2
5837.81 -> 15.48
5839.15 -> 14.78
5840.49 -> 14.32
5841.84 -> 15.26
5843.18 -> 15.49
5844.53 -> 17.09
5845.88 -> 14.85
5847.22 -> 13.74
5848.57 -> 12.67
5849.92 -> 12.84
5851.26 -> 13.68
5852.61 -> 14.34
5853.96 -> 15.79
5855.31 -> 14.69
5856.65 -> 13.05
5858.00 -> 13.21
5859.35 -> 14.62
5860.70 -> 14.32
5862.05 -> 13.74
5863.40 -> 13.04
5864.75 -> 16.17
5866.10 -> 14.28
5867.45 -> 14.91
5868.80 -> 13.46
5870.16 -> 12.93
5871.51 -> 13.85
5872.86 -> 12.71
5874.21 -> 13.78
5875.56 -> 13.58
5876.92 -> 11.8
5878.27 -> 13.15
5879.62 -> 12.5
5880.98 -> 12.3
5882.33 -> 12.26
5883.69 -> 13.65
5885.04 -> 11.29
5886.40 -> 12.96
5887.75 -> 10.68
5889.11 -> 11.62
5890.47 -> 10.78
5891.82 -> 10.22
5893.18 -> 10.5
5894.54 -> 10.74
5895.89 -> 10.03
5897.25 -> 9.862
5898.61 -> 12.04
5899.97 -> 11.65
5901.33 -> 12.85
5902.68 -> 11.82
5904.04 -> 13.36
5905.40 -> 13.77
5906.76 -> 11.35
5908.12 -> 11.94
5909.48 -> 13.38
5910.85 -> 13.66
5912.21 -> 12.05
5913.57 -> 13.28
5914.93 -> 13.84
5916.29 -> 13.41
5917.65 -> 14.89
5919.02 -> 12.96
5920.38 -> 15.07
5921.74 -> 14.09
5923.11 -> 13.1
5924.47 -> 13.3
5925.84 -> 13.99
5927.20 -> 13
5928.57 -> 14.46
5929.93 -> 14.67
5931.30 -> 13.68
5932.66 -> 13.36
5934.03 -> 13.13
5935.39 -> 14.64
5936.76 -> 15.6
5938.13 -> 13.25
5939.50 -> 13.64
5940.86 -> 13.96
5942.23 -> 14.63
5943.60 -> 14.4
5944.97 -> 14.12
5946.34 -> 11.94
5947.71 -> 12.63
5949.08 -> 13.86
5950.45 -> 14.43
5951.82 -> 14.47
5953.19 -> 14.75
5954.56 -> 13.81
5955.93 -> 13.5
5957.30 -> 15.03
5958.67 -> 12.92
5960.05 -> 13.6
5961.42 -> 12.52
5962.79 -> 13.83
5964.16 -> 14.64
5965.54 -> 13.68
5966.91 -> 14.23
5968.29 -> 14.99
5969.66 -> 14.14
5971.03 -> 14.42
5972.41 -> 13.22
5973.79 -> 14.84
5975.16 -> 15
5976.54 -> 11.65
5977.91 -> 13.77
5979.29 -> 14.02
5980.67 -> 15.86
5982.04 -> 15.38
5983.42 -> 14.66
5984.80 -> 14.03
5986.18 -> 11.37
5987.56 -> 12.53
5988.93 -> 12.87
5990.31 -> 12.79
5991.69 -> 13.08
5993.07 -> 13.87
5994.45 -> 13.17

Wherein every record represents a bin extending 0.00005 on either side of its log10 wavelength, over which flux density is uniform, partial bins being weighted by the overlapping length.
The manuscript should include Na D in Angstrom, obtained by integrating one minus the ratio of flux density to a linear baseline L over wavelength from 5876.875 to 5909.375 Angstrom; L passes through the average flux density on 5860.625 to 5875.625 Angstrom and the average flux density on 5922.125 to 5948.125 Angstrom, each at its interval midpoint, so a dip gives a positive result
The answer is 4.76 Angstrom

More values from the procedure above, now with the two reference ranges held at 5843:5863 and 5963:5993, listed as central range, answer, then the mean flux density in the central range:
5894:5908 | 2.3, 11.8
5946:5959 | 0.1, 13.8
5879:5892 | 2.1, 11.9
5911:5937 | 0.4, 13.8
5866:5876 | 0.4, 13.7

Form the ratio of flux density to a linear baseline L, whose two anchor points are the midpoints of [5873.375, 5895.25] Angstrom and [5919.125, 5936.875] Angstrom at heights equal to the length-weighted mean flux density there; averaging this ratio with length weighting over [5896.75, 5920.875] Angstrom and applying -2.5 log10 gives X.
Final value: 0.02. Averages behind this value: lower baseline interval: 12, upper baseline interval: 13.9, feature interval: 12.8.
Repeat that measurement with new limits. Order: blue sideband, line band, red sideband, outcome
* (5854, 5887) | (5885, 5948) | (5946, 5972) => 0.064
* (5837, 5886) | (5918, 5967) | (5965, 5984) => 0.024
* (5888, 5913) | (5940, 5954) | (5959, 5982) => -0.051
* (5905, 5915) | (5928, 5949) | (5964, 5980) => -0.040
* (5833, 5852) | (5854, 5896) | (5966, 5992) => 0.128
